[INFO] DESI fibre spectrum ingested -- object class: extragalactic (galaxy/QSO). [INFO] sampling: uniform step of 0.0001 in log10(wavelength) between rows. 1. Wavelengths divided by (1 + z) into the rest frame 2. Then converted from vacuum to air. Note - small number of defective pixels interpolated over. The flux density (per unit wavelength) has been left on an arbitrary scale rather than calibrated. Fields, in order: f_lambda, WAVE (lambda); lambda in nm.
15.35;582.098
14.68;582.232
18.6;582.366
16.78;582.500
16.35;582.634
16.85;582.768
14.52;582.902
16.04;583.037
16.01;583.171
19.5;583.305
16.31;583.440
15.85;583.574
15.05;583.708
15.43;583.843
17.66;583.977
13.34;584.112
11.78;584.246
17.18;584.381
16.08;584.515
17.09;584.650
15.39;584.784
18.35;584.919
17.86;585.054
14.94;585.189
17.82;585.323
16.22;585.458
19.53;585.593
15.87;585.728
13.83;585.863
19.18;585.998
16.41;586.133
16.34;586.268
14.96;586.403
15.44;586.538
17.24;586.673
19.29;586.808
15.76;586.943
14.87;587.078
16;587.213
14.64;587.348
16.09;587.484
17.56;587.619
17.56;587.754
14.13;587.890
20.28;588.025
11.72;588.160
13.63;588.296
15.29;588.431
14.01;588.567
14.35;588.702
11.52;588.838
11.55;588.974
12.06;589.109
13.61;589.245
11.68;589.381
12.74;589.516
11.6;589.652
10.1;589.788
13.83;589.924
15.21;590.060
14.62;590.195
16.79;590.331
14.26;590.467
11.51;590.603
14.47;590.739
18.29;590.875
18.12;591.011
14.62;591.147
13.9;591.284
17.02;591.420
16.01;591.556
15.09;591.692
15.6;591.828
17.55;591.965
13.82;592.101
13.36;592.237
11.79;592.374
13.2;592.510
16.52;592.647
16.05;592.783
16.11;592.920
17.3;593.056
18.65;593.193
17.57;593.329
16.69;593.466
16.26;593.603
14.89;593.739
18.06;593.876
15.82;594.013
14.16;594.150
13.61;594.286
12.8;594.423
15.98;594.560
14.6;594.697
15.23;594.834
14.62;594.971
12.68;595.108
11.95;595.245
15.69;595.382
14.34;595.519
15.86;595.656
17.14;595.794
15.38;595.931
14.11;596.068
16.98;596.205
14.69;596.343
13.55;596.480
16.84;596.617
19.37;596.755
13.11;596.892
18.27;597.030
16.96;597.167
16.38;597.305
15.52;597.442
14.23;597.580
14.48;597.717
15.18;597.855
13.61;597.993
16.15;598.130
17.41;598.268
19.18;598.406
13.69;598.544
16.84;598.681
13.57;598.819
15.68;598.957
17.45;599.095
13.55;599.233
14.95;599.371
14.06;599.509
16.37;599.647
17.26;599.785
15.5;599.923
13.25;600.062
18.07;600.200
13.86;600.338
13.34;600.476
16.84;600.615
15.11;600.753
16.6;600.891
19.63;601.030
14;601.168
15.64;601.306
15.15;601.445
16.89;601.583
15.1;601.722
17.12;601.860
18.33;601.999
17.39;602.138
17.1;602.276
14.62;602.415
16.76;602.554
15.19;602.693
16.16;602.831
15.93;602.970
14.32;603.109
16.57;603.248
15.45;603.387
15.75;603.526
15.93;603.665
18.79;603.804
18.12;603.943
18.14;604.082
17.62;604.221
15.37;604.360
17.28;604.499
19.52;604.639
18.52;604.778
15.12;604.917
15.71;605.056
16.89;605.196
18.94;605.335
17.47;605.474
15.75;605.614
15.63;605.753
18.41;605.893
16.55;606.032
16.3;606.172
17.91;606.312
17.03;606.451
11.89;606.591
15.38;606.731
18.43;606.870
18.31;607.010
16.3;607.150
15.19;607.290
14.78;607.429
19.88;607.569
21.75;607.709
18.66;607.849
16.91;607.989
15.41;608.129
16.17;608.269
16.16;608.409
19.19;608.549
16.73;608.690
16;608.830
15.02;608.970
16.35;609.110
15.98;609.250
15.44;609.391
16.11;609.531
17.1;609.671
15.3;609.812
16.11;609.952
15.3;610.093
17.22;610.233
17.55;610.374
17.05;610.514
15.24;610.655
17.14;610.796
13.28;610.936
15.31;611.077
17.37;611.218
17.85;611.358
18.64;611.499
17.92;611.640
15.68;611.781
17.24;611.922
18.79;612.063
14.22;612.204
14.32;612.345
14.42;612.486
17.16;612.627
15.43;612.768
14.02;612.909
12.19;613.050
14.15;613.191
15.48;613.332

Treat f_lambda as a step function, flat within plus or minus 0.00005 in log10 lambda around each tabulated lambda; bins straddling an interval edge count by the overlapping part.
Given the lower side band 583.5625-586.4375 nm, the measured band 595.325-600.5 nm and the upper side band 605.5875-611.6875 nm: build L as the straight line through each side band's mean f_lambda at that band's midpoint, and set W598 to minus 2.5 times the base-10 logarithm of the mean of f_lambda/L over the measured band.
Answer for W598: 0.058 mag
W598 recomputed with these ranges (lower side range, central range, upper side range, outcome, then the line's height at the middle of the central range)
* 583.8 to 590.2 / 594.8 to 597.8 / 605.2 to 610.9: 0.04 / 15.9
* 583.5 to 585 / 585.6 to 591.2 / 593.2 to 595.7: 0.04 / 15.5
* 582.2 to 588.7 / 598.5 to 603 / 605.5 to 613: 0.04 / 16.4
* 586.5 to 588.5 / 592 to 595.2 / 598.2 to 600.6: 0.04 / 15.8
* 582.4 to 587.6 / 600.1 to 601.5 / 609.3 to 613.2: 0.02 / 16.1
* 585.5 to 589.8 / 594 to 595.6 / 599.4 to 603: 0.09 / 15.5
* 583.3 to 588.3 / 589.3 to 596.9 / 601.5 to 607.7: 0.09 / 16.4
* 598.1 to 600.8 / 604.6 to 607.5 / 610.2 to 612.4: -0.03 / 16.1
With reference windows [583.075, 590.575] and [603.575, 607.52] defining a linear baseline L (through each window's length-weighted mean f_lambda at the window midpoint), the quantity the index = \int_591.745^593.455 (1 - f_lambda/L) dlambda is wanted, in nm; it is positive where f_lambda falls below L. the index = 0.02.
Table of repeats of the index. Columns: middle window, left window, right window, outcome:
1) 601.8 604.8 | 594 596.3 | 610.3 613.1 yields -0.272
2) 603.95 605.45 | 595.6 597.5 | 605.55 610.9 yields -0.085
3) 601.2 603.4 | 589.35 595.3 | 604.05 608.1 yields 0.051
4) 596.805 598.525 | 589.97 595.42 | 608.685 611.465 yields -0.036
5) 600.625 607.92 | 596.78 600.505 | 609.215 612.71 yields -0.387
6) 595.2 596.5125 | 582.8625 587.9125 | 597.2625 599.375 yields 0.049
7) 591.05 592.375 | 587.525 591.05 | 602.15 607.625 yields -0.045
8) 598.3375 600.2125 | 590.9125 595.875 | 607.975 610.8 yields 0.014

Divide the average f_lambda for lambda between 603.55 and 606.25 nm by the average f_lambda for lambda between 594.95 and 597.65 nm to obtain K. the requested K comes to 1.11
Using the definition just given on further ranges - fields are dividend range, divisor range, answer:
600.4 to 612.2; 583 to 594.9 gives 1.08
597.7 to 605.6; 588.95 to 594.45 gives 1.09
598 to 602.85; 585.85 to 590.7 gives 1.08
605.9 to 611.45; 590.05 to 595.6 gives 1.09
